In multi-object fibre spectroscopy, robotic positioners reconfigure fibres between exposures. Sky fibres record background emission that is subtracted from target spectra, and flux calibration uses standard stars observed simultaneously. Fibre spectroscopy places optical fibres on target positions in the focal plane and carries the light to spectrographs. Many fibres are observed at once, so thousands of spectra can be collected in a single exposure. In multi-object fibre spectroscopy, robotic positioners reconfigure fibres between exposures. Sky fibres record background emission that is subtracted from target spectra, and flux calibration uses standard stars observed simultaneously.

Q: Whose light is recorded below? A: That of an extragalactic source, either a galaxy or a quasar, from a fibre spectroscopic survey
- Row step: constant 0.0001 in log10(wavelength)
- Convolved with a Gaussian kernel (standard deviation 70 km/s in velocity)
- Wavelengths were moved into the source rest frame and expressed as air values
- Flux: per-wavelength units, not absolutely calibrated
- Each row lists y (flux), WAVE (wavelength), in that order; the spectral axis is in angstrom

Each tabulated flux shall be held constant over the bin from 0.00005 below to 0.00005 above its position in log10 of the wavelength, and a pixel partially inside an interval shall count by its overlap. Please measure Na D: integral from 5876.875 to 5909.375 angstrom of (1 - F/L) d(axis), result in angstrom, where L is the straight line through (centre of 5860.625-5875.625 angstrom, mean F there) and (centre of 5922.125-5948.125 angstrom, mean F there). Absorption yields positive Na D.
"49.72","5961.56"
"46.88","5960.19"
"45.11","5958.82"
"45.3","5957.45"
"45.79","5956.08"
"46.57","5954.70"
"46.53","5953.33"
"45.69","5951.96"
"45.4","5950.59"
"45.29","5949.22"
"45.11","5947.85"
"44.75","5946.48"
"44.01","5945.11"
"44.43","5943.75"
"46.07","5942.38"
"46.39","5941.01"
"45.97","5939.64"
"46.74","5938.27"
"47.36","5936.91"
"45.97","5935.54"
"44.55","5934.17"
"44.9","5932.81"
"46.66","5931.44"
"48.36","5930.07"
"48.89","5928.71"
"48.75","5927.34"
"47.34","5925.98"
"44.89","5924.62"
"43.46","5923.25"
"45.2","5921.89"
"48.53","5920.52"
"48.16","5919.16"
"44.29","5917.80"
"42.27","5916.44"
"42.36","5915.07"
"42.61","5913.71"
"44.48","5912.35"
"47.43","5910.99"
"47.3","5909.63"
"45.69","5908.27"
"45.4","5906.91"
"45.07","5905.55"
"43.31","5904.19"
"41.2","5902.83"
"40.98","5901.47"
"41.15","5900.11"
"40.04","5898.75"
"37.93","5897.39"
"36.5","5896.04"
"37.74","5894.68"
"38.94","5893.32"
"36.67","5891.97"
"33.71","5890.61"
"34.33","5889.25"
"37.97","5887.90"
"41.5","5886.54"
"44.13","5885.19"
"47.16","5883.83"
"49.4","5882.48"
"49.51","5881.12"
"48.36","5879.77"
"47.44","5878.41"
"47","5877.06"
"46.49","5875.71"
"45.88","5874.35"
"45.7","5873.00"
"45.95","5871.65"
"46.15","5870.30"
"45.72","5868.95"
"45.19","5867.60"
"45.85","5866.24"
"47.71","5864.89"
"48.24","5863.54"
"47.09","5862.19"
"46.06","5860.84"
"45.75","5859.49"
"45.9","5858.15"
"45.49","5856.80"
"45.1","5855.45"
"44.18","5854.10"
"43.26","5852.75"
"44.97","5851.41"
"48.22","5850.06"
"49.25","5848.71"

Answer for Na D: 2.9 angstrom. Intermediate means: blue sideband 46.3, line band 42.1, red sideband 46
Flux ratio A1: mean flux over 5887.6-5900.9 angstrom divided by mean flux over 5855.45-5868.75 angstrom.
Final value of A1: 0.81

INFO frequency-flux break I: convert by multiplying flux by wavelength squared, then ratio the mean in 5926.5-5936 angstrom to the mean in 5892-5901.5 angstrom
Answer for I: 1.2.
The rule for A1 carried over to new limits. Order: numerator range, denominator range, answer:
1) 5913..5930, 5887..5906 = 1.17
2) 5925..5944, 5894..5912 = 1.10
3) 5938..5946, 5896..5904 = 1.13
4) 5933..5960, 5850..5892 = 1.02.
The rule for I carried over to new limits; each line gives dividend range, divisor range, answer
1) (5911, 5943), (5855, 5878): 1.01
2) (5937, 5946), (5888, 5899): 1.26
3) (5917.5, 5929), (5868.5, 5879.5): 1.02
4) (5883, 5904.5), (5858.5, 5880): 0.86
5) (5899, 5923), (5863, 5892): 1.00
